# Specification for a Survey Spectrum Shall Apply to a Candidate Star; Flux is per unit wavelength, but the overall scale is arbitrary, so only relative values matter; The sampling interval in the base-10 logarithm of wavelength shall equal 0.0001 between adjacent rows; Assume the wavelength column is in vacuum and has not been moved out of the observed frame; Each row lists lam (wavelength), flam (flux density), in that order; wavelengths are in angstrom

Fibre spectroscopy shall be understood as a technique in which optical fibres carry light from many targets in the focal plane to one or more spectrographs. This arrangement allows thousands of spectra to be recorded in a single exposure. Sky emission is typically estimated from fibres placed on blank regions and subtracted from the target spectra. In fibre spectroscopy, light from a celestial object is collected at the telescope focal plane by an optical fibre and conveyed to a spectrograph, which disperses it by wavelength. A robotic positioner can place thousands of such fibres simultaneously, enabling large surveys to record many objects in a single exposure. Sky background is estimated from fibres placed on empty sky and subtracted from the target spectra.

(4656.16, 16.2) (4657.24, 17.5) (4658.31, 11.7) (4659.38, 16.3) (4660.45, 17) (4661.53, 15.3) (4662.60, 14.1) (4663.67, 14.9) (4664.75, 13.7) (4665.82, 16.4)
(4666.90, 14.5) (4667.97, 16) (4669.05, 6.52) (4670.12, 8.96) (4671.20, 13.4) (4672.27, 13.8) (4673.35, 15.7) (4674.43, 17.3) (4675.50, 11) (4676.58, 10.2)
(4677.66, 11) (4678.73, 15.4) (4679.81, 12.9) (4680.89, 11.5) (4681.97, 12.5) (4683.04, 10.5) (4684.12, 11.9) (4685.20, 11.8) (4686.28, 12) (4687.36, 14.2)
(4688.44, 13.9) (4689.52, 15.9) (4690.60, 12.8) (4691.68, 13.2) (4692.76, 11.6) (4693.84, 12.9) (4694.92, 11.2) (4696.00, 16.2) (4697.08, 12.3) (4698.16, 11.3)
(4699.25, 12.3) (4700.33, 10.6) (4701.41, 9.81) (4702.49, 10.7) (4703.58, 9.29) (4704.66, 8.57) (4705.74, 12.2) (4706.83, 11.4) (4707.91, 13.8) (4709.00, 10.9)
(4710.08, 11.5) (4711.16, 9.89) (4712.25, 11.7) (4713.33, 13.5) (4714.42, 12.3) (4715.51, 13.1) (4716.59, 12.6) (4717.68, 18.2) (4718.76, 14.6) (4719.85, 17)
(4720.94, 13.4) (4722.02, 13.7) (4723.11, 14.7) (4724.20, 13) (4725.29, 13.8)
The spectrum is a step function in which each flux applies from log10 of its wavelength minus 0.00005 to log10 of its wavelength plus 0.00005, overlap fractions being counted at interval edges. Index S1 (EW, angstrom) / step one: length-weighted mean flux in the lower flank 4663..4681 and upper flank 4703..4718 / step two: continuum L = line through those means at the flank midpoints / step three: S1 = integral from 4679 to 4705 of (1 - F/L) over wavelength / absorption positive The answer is 0.9 angstrom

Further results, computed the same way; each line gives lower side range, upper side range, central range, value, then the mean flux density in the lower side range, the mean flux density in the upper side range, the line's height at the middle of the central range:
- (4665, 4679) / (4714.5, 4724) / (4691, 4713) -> 3.7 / 13.1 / 14.5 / 14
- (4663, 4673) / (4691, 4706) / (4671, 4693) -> -1.0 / 13.2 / 11.6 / 12.5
